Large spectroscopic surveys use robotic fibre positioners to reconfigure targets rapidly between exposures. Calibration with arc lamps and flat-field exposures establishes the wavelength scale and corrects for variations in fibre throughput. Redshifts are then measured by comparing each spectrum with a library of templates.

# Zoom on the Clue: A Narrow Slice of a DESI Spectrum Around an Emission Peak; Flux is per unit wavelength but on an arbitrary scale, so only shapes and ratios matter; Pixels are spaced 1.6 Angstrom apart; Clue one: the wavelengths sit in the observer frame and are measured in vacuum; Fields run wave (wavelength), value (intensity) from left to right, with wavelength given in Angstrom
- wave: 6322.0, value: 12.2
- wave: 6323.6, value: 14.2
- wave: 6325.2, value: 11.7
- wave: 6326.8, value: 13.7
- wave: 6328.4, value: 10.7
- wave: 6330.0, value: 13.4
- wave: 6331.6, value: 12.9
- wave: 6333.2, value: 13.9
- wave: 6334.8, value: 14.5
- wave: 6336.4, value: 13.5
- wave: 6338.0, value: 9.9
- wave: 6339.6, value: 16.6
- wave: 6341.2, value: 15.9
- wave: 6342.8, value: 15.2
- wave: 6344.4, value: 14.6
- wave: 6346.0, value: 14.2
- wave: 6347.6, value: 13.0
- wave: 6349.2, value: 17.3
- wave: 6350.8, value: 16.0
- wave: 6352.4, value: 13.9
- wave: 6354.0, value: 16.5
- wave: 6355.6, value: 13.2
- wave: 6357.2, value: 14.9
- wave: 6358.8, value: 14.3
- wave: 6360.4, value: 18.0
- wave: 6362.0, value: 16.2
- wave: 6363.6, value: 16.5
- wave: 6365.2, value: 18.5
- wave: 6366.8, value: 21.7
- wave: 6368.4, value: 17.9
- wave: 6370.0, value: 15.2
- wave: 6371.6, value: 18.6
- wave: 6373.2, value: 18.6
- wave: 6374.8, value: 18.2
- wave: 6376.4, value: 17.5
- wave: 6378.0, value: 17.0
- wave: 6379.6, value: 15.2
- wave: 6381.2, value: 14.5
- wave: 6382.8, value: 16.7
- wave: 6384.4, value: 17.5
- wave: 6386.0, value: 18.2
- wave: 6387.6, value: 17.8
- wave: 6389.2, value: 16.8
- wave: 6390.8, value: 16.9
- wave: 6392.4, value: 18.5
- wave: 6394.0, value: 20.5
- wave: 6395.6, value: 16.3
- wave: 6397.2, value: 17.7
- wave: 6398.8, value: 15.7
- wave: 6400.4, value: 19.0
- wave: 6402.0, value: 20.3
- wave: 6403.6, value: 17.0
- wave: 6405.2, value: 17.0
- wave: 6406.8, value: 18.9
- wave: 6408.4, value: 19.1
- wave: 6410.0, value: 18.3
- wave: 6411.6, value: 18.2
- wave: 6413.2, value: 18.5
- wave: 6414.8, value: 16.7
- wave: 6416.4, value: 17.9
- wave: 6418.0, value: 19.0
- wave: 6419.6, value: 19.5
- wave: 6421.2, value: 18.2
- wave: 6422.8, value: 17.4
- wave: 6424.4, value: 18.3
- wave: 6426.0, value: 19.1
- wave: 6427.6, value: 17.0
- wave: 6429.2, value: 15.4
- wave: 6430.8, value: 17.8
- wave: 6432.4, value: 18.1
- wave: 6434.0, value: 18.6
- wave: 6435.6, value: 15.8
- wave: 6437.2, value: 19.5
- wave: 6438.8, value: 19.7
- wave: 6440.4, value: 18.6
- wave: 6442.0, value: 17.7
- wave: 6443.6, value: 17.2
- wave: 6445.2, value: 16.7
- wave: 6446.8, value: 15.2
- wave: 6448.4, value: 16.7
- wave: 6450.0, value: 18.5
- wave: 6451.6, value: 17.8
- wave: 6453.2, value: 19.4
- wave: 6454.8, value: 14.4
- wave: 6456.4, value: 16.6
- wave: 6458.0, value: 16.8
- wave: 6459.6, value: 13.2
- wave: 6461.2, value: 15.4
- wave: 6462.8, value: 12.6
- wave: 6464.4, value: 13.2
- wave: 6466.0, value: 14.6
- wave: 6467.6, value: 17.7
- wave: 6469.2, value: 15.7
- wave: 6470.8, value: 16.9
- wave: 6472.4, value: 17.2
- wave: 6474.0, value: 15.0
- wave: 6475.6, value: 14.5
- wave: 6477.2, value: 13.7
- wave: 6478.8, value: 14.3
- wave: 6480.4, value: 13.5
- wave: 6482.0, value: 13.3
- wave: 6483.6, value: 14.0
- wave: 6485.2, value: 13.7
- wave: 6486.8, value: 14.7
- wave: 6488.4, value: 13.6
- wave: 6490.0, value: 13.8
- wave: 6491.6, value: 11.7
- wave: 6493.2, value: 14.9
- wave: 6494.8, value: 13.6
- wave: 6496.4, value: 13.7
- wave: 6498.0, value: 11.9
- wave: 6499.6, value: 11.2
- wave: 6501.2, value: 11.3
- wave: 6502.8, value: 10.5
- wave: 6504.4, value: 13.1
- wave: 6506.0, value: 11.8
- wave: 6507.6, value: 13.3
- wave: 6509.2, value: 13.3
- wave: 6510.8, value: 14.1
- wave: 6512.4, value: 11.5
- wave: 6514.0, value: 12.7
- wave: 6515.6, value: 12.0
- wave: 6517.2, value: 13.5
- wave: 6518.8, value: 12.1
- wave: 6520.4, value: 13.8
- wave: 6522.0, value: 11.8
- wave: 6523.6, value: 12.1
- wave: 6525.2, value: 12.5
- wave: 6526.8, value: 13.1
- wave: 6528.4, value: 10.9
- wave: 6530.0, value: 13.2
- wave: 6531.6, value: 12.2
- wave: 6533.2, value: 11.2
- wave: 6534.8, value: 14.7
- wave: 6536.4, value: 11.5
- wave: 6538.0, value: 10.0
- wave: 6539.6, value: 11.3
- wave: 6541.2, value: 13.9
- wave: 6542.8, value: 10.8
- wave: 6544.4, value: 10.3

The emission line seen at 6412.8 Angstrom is Mg II 2798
